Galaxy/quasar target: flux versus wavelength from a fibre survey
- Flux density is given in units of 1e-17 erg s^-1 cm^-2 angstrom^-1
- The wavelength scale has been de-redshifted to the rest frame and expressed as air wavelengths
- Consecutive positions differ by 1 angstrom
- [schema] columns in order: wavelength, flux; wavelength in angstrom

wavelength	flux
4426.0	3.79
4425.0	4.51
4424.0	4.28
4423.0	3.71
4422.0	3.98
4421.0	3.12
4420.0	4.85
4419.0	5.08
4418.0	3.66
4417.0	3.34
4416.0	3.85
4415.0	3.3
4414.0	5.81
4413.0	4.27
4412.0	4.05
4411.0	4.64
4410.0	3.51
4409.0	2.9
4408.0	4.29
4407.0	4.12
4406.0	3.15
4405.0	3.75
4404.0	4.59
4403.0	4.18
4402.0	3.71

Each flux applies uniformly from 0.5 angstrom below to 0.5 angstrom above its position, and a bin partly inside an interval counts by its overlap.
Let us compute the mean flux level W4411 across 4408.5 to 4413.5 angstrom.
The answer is 3.87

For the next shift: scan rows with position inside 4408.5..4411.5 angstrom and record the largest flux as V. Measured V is 4.64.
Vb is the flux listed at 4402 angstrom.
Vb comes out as 3.71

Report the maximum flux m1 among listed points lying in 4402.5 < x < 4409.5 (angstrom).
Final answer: 4.59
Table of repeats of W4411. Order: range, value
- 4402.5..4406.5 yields 3.92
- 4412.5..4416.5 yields 4.31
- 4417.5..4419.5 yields 4.37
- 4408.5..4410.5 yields 3.21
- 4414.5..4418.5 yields 3.54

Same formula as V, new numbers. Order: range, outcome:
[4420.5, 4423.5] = 3.98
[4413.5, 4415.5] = 5.81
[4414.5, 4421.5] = 5.08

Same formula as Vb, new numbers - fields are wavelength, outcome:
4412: 4.05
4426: 3.79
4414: 5.81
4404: 4.59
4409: 2.9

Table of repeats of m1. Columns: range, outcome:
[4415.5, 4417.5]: 3.85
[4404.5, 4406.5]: 3.75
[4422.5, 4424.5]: 4.28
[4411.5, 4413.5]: 4.27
